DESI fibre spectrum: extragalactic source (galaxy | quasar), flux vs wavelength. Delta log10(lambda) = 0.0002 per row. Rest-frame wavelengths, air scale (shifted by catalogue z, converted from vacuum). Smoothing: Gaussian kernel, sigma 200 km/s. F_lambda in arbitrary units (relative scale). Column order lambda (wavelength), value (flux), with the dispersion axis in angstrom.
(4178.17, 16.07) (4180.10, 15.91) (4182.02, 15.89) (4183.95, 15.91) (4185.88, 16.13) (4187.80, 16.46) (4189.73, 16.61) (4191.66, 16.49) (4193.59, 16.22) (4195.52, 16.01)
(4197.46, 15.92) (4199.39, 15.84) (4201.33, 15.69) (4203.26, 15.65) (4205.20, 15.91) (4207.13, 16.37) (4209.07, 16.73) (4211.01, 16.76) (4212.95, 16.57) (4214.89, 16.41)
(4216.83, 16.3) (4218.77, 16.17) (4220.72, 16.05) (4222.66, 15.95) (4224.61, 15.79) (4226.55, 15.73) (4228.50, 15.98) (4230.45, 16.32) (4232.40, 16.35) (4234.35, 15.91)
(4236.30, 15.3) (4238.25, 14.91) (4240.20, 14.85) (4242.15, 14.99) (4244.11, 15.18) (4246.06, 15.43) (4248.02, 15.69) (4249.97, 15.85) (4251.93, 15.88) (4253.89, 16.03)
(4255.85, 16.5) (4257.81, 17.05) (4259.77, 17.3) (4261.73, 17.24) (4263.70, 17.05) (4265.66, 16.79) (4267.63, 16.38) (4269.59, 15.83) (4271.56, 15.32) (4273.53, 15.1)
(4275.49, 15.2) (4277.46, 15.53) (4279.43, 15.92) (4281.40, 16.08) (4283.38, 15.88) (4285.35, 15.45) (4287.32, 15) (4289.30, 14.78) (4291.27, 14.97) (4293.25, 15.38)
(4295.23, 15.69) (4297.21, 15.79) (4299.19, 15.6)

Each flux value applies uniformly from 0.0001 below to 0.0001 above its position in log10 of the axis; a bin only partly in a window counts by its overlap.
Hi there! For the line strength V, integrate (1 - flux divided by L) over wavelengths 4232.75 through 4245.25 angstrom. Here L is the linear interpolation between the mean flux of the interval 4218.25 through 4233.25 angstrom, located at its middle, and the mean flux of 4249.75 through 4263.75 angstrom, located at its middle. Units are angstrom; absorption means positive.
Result 0.8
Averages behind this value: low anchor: 16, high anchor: 16.6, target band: 15.3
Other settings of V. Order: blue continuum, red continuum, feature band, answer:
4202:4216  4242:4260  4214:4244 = 0.7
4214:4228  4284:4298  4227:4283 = -0.9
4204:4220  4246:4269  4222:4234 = 0.3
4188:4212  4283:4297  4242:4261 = -0.4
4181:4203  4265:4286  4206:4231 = -0.4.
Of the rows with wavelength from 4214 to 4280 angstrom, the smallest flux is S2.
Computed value 14.85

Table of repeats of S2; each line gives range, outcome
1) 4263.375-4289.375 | 14.78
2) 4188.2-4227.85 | 15.65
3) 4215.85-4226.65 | 15.73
